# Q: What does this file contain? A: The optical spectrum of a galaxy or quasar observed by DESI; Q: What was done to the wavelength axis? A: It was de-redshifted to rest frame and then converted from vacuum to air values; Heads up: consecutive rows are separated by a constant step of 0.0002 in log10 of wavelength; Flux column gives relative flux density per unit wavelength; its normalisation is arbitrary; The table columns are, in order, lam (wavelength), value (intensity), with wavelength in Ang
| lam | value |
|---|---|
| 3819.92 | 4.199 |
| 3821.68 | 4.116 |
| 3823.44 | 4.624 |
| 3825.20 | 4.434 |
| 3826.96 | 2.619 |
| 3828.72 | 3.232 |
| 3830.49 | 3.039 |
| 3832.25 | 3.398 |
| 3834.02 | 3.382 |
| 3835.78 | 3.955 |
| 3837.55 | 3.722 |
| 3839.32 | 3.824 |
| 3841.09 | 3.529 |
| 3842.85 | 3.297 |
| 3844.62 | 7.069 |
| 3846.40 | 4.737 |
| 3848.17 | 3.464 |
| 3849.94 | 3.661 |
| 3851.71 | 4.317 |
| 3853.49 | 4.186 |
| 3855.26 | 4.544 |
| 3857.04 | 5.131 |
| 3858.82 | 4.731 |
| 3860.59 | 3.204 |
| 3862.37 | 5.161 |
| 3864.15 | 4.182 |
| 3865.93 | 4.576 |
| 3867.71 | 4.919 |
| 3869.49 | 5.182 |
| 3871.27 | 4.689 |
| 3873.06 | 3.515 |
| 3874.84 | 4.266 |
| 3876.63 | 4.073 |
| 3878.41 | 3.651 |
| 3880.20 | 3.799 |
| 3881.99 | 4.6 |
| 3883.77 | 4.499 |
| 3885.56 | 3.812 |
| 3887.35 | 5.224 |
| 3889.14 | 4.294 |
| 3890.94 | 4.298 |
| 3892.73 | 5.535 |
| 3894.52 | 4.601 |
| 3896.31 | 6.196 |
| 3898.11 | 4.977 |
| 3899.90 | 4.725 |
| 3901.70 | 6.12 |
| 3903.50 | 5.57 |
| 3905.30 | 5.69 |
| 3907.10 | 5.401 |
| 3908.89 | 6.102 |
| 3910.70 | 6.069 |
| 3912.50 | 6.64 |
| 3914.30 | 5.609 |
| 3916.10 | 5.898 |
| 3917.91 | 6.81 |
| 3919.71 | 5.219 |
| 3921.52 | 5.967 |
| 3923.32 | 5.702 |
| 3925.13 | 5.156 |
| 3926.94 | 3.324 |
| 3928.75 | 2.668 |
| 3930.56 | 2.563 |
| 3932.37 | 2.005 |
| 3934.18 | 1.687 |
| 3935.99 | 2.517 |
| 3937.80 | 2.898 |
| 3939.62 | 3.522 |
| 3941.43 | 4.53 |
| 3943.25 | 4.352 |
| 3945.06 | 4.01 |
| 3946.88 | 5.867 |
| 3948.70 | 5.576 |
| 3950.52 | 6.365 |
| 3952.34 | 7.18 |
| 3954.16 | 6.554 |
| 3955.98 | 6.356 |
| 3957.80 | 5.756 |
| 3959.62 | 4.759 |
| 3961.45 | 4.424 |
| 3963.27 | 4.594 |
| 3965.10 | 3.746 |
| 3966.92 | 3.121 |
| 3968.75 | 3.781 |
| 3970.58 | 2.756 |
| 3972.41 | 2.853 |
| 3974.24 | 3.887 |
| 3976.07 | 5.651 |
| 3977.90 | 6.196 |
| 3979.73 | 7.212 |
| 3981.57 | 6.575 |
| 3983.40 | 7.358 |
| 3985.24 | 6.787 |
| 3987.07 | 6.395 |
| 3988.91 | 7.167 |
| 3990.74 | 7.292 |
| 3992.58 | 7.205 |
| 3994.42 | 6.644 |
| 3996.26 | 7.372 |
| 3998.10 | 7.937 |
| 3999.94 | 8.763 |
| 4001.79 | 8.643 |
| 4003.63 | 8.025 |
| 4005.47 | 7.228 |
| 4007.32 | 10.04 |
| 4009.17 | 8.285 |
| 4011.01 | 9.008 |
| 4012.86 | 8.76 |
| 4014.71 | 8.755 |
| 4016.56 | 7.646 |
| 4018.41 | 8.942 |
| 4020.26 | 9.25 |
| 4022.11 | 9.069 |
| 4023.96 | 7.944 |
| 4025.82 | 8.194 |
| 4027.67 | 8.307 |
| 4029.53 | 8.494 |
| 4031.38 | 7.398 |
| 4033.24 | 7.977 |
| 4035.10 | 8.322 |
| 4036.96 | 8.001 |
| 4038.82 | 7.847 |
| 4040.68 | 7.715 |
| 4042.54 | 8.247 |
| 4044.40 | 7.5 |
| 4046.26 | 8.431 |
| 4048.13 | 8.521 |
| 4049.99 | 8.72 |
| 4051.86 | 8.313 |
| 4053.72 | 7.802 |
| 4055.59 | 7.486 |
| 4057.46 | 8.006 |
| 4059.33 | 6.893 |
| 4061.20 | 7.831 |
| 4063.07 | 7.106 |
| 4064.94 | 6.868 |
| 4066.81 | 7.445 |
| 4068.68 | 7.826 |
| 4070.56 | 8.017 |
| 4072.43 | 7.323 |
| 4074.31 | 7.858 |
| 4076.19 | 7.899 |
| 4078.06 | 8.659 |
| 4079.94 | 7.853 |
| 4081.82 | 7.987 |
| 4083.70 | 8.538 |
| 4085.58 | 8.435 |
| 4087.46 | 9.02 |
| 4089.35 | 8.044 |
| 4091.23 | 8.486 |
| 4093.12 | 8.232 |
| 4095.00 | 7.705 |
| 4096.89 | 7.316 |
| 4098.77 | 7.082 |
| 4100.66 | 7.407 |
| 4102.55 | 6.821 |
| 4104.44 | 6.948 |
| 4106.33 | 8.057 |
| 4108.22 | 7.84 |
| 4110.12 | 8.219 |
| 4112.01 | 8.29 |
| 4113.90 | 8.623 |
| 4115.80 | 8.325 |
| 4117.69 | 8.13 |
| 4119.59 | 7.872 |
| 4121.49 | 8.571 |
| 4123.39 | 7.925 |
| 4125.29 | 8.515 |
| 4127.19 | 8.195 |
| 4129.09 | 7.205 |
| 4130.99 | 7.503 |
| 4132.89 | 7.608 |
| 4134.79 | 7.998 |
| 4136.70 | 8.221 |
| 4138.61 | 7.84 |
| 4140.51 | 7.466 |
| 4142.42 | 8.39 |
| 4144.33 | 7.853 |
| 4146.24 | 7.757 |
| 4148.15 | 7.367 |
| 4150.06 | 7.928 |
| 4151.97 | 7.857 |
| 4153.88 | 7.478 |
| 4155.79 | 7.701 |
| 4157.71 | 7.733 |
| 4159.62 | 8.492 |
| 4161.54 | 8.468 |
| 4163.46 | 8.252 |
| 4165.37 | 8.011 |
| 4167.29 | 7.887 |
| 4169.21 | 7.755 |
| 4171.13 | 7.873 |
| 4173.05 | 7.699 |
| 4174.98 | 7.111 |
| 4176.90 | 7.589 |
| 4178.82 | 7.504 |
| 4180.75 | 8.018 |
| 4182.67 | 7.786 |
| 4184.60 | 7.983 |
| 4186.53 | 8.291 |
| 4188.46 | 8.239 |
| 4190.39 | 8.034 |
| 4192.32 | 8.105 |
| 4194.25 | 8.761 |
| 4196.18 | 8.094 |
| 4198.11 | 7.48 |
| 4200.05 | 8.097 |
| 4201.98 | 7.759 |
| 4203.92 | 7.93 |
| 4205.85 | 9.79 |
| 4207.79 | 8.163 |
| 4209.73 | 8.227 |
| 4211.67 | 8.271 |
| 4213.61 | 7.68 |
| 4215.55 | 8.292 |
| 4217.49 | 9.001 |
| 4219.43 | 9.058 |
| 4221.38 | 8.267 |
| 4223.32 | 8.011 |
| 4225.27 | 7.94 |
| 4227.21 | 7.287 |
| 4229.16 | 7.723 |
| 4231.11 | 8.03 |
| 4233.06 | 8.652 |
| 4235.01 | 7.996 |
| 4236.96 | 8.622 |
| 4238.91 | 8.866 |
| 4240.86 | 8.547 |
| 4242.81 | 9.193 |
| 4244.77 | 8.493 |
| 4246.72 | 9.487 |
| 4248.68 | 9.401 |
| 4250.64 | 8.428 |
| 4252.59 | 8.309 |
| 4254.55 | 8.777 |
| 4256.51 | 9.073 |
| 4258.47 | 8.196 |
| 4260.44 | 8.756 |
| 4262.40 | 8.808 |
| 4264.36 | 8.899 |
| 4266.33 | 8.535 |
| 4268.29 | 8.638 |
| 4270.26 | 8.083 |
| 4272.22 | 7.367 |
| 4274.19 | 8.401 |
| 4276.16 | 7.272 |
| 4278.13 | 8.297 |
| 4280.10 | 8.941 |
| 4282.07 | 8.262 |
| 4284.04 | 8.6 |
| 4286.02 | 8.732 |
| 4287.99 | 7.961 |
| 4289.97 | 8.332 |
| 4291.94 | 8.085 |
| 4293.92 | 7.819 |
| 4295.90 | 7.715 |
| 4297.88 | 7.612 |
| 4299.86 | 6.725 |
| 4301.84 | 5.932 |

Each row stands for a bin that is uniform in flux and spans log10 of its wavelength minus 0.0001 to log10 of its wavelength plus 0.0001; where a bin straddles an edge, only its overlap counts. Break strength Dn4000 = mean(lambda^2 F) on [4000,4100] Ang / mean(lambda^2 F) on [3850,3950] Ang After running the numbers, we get 1.89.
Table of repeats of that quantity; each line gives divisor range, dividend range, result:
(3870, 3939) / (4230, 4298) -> 2.17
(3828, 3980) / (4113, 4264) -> 2.05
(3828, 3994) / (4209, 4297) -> 2.07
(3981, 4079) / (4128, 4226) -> 1.08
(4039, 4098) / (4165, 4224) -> 1.08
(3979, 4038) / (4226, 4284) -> 1.20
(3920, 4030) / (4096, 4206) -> 1.42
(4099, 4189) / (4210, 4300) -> 1.12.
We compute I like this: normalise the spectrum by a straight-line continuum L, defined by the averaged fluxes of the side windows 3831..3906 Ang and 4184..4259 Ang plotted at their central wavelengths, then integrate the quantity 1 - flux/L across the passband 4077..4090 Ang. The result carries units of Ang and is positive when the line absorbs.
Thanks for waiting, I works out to -2.9 Ang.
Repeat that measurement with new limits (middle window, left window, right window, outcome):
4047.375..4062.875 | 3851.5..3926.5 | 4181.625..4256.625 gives -2.9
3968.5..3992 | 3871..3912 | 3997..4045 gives 4.9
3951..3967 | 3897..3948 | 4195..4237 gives -0.5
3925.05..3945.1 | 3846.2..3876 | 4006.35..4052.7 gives 9.7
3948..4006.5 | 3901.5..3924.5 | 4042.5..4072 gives 5.9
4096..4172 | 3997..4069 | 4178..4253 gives 3.3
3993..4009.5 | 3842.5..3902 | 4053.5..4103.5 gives -3.7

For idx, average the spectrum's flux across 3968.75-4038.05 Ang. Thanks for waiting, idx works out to 7.43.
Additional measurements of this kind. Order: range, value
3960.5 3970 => 3.89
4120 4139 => 7.96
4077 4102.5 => 8.02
